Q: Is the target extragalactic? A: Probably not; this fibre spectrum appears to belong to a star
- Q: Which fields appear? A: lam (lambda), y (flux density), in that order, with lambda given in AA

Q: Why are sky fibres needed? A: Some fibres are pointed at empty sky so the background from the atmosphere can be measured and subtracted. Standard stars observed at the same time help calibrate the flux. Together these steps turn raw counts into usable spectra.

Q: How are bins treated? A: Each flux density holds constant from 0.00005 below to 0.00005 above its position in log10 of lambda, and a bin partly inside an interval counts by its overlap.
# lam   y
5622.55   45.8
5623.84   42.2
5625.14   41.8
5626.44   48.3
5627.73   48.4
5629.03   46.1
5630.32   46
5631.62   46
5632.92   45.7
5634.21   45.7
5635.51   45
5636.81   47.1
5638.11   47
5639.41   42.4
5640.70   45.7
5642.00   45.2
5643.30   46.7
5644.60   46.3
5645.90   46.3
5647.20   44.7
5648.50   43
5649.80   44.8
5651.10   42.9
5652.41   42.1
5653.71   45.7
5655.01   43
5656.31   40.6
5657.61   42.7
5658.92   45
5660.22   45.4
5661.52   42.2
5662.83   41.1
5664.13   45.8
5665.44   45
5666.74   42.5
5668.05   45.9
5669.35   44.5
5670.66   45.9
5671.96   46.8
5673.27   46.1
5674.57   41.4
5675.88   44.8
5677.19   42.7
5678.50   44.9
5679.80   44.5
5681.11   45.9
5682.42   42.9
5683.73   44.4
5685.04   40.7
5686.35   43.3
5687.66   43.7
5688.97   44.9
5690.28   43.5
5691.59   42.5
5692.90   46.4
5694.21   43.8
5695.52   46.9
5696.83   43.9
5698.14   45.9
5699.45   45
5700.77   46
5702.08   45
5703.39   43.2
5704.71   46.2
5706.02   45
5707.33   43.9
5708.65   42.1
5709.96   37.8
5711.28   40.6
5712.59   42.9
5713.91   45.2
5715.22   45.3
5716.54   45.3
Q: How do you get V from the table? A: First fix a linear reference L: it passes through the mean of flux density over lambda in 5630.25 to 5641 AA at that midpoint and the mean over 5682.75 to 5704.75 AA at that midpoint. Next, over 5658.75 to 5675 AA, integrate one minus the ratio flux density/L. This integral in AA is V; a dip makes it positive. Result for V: 0.2 AA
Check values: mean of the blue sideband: 45.6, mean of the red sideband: 44.4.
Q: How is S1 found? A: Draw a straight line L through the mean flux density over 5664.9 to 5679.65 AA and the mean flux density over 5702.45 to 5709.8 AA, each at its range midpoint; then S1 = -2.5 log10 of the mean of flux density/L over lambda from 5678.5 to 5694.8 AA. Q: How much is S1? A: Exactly 0.01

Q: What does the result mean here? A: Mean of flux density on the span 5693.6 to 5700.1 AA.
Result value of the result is 45.2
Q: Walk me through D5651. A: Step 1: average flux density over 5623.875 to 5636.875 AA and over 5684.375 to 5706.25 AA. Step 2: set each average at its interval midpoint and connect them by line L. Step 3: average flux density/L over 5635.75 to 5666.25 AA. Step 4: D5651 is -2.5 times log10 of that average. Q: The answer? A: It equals 0.024 mag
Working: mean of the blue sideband 45.8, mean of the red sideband 44.5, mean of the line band 44.4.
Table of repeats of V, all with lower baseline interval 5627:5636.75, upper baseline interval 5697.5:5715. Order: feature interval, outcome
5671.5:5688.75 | 0.3 AA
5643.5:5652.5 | 0.2 AA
